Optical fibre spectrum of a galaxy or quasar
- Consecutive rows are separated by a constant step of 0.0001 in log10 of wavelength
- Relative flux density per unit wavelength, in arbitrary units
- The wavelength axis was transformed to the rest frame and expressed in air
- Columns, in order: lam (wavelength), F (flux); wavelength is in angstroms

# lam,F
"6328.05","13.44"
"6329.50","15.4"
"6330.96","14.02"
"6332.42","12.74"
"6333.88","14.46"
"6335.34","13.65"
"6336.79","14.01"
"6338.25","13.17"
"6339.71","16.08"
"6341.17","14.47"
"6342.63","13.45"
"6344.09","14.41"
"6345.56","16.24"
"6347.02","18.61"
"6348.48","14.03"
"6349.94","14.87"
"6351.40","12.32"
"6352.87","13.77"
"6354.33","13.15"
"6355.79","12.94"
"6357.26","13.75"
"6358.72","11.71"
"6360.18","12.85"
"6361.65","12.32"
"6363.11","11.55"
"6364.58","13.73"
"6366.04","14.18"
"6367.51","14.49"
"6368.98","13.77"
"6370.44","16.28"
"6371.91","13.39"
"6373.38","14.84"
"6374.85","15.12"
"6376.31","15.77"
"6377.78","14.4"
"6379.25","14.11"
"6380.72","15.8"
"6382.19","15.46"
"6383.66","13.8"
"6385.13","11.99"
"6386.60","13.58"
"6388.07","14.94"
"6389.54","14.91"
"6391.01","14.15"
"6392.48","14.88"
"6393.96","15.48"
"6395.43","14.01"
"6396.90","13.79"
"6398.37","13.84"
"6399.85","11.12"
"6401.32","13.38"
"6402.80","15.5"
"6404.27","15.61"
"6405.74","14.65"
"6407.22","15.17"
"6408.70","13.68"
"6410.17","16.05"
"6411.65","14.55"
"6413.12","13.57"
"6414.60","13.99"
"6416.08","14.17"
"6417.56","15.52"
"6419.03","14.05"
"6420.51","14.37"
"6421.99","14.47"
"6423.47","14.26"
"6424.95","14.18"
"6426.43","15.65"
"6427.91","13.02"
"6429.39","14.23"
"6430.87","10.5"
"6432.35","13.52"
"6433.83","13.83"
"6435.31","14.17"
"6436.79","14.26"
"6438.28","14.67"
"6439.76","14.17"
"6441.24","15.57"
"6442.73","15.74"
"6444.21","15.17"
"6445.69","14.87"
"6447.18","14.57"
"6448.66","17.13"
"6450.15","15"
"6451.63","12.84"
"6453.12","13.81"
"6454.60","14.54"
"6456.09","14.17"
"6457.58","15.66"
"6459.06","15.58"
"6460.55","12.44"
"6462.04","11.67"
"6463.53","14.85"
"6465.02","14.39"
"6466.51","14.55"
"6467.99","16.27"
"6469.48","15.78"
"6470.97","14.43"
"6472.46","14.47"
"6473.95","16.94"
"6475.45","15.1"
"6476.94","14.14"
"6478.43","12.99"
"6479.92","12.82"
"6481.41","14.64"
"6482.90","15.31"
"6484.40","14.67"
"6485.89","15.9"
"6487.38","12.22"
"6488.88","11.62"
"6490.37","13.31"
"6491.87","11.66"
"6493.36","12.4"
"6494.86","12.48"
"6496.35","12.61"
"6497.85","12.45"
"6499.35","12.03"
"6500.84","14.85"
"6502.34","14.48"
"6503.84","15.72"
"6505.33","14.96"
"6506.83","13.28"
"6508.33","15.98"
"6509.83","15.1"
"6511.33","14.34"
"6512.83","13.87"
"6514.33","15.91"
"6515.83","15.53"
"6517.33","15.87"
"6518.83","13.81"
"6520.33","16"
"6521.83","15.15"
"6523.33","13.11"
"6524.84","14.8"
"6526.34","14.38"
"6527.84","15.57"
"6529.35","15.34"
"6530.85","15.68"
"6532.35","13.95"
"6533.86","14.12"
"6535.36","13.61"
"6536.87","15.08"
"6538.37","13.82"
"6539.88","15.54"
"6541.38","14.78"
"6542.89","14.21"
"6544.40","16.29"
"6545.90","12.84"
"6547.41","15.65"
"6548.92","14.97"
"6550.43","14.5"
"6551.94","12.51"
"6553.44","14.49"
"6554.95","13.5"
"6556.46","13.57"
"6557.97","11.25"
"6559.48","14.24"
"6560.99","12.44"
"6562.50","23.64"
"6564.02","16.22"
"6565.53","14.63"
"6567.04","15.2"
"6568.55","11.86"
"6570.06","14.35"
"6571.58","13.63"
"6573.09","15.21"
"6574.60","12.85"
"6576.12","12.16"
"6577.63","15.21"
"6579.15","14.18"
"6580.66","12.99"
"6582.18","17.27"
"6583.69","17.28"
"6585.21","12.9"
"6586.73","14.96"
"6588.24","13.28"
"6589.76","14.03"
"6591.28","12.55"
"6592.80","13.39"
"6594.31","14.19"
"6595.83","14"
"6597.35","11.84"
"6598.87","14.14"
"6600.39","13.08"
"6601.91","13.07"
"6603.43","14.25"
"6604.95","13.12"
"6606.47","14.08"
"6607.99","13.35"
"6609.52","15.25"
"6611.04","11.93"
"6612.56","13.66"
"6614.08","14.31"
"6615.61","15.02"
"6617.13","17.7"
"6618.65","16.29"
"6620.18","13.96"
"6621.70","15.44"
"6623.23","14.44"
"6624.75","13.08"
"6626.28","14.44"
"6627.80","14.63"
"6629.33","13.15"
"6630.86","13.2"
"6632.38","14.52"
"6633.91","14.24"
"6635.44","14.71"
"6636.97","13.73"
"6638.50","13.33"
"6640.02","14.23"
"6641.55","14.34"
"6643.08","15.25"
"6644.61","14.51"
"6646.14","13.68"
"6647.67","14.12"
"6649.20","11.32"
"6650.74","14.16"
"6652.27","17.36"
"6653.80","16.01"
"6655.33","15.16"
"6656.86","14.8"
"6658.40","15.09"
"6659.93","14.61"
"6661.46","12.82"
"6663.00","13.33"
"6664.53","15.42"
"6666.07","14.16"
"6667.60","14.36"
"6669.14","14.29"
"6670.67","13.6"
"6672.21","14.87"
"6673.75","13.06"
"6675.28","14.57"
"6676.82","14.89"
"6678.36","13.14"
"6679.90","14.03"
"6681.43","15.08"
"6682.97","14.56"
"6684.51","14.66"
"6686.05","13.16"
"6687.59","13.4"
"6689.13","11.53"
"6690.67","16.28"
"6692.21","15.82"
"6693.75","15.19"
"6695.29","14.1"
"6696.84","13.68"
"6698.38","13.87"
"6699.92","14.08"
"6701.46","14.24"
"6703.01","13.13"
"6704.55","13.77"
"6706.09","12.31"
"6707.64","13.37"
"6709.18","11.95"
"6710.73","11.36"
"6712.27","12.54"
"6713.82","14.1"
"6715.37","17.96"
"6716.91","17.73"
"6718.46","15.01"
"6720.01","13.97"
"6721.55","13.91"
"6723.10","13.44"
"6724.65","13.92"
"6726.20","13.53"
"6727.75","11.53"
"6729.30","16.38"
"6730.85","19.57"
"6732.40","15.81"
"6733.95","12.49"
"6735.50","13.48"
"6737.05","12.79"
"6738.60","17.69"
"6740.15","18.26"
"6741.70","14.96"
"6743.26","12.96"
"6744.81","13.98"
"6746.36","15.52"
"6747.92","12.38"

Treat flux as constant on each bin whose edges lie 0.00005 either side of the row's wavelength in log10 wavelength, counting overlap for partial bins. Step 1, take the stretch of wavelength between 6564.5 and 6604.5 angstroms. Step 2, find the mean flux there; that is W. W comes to 14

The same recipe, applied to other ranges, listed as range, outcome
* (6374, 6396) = 14.6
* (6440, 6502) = 14.2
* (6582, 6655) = 14.2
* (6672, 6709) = 14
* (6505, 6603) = 14.4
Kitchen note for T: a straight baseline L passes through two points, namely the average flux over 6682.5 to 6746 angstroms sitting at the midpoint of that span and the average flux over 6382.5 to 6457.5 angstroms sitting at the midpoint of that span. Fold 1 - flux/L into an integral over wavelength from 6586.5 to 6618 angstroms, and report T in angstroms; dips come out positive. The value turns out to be 1.01 angstroms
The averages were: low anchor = 14.3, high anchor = 14.3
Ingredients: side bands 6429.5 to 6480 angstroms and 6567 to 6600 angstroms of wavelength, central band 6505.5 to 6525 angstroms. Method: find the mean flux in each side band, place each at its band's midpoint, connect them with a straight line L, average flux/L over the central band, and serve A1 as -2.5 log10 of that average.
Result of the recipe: -0.05 mag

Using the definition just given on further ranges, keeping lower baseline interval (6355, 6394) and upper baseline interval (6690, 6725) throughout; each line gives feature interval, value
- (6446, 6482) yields -0.03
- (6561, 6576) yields -0.07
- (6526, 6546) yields -0.05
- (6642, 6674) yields -0.02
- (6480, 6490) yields 0.01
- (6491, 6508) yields 0.05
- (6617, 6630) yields -0.04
